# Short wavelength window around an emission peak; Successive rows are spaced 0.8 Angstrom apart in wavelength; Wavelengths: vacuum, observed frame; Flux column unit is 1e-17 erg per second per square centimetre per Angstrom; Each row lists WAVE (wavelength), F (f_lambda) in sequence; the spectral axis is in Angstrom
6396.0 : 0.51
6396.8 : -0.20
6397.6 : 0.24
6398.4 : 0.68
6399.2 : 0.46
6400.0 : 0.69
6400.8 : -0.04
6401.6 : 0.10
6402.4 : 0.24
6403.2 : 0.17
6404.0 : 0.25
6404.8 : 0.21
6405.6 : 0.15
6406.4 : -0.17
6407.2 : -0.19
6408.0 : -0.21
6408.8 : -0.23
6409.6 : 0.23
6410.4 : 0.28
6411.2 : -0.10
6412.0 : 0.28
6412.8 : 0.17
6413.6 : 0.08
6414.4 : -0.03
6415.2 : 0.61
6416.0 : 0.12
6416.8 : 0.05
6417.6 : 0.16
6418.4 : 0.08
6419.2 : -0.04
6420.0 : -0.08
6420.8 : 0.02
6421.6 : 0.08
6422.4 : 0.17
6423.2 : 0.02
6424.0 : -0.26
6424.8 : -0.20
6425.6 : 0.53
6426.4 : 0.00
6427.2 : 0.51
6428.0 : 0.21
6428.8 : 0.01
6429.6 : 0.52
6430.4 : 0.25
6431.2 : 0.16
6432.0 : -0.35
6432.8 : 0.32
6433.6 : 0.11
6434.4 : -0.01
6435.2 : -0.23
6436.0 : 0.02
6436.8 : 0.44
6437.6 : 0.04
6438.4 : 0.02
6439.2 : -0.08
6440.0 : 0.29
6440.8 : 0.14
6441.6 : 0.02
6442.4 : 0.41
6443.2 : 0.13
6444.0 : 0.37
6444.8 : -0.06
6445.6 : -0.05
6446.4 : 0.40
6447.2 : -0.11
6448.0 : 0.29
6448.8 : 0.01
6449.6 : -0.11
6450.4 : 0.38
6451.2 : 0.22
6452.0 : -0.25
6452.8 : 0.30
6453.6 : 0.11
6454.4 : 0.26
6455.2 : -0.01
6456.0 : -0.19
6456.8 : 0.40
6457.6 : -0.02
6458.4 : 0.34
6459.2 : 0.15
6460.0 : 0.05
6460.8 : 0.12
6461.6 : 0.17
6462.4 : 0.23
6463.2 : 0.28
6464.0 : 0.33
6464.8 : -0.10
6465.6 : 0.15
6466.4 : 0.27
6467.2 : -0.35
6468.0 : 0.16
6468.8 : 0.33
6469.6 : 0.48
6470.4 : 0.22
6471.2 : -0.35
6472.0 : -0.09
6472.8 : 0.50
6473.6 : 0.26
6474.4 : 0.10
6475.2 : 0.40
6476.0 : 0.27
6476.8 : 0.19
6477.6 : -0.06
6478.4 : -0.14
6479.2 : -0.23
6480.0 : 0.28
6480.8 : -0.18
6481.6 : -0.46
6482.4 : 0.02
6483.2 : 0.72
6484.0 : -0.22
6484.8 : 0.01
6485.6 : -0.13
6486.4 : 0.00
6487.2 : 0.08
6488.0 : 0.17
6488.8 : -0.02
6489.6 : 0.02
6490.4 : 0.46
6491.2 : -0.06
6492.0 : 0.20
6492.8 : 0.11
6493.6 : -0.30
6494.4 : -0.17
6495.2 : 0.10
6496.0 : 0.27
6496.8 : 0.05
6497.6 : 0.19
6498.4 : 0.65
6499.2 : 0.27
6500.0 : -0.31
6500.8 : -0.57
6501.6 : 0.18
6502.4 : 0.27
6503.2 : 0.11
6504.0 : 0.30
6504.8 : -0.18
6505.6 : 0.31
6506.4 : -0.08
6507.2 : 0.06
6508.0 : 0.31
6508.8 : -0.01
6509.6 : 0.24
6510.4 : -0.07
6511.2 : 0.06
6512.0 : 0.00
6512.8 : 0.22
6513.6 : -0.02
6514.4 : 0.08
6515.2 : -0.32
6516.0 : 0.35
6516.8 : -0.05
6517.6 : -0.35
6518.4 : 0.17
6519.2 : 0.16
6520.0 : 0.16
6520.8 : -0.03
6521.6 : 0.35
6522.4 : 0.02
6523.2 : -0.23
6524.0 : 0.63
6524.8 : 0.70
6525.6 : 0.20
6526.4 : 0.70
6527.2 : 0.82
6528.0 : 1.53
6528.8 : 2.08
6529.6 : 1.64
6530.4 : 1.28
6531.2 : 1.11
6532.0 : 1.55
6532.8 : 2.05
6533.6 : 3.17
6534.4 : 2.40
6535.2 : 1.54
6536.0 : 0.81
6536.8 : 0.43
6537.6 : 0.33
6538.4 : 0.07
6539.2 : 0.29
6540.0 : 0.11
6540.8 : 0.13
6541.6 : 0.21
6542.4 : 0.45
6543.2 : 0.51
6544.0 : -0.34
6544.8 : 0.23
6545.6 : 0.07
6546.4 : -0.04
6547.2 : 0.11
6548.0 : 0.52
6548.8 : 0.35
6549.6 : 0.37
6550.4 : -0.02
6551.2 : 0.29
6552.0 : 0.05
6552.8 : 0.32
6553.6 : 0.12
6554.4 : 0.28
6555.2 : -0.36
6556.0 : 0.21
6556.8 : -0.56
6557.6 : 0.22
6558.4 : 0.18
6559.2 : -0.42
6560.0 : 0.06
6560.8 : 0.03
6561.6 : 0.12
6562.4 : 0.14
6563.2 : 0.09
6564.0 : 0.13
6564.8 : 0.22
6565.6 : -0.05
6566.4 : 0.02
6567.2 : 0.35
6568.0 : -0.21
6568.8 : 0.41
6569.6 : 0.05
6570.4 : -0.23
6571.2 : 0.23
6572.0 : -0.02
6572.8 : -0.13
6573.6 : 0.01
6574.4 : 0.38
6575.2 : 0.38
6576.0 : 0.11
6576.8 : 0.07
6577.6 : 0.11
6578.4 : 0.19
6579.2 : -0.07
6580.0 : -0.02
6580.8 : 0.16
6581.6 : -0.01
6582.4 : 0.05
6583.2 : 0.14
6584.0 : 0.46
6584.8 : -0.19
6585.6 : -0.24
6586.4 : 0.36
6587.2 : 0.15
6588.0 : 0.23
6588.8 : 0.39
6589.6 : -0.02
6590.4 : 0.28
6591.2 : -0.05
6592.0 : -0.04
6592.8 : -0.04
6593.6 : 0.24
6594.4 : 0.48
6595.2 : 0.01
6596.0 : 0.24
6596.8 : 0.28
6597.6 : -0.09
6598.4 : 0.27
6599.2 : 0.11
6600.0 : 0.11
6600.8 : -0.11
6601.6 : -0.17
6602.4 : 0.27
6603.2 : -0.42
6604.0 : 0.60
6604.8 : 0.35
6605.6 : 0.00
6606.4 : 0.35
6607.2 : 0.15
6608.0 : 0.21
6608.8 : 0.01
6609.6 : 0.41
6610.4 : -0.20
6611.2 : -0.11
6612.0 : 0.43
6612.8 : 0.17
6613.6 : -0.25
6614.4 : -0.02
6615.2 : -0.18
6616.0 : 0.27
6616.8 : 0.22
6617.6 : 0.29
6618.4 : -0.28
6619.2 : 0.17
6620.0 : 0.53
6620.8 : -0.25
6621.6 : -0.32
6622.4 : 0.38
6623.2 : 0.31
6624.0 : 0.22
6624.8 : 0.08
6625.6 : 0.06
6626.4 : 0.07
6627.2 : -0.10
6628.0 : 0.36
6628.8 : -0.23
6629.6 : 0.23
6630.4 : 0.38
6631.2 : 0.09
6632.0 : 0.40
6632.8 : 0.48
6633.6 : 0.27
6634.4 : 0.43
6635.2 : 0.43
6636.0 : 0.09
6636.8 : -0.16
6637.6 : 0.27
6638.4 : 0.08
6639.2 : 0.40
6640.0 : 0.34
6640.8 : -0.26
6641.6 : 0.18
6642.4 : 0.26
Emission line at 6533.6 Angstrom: [O II]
